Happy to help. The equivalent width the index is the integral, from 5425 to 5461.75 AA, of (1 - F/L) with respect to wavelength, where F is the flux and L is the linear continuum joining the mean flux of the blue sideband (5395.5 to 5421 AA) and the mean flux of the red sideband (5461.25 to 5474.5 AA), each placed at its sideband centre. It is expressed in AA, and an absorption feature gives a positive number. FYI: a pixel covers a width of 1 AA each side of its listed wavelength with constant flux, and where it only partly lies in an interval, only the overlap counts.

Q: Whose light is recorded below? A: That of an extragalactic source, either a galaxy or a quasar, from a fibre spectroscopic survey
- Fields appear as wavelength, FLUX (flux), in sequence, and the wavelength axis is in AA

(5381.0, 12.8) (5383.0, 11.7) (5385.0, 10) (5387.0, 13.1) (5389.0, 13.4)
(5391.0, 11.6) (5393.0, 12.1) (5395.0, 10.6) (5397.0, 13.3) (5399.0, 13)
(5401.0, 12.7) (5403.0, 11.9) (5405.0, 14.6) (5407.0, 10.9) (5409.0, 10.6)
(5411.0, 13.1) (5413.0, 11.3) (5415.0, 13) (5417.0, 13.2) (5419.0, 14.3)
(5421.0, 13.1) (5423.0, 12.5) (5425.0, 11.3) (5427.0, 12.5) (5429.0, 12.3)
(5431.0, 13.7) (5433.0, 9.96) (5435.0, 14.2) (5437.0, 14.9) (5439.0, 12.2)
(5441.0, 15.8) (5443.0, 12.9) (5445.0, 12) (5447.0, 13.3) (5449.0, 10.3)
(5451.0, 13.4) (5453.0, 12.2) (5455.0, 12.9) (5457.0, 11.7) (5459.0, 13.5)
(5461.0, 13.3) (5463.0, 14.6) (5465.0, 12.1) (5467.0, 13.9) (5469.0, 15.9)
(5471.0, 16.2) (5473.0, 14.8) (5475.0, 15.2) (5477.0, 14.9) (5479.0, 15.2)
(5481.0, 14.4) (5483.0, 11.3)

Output 2.6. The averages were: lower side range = 12.6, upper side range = 14.5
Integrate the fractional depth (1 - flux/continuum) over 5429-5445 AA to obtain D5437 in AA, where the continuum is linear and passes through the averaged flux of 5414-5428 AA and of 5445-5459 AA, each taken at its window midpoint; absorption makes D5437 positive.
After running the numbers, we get -0.8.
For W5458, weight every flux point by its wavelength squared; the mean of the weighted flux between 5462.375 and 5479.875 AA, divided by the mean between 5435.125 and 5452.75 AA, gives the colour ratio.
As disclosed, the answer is 1.14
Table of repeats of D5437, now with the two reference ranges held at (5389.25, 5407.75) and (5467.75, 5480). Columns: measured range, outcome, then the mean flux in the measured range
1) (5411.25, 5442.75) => 1.3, 13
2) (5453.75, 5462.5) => 1.1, 12.9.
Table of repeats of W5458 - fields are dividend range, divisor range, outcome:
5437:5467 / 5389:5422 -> 1.06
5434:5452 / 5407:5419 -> 1.09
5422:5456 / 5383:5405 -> 1.06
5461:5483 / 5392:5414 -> 1.22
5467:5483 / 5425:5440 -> 1.19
